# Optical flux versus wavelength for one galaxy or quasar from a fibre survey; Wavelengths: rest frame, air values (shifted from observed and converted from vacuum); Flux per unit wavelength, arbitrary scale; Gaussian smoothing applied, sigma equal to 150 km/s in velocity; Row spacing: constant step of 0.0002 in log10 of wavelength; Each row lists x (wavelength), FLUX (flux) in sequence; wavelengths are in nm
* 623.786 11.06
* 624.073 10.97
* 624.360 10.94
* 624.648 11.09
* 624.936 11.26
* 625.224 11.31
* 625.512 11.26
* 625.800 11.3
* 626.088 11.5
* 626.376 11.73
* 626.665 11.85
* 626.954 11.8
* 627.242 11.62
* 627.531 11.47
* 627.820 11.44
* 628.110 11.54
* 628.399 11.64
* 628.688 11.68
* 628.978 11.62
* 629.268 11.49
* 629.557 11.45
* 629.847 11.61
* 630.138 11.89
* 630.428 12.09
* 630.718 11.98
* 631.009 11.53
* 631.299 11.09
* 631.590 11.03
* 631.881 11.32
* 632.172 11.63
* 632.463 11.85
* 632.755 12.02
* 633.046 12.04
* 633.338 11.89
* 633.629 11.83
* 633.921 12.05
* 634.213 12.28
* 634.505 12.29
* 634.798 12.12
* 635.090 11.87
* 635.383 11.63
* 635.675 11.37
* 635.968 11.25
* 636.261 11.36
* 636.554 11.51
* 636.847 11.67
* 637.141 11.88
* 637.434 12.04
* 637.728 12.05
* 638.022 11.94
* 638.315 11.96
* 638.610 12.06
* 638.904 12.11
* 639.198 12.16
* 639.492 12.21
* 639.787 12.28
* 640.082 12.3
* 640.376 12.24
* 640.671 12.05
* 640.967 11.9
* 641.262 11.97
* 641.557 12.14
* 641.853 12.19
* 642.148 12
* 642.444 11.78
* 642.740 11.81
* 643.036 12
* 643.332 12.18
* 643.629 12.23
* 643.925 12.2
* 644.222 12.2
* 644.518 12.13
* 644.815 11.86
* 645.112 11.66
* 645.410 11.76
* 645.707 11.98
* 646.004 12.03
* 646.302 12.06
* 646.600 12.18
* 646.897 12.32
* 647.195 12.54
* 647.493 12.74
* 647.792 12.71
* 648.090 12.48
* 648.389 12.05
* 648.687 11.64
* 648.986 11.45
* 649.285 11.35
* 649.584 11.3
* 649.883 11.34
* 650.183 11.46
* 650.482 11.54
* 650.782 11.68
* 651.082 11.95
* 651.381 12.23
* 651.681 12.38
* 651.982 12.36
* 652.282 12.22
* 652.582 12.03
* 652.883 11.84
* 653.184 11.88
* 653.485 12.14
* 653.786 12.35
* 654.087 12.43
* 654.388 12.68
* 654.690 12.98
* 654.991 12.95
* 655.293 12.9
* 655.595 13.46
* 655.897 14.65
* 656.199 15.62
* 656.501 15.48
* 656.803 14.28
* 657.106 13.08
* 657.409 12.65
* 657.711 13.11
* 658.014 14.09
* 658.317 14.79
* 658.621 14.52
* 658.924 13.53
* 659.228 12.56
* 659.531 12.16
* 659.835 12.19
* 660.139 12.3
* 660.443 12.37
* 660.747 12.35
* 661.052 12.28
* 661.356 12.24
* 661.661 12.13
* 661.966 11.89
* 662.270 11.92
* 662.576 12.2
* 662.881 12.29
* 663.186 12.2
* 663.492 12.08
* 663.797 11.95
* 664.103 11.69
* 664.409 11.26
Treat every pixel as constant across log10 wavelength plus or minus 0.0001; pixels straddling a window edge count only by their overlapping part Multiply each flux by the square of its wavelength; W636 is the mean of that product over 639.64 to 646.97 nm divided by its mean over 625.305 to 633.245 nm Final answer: 1.09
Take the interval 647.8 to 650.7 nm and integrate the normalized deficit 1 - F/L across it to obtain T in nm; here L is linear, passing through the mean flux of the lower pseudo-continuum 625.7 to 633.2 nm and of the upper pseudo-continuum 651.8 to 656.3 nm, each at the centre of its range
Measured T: 0.21 nm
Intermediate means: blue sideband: 11.6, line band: 11.7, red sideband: 12.8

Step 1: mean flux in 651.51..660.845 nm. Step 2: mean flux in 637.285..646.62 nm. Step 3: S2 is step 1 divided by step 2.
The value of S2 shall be 1.1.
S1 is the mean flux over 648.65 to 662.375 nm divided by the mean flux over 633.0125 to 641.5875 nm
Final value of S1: 1.1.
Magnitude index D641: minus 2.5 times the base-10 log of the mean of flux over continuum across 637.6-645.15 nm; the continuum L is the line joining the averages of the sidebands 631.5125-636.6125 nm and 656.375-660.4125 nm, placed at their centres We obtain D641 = 0.02 mag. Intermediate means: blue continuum 11.8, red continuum 13.4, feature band 12.1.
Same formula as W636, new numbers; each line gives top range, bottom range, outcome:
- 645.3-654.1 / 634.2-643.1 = 1.04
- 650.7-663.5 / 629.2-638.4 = 1.17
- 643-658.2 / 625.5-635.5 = 1.13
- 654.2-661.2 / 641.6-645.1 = 1.16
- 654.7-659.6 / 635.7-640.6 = 1.22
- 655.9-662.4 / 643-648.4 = 1.13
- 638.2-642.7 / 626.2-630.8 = 1.07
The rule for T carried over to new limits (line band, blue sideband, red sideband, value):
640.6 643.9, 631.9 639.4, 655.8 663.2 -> 0.05 nm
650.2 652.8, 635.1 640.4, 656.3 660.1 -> 0.20 nm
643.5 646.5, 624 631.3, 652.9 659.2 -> 0.16 nm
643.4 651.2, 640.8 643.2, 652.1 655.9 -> 0.18 nm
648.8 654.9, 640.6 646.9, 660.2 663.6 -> 0.05 nm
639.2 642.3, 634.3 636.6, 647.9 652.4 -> -0.10 nm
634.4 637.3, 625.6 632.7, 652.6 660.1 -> 0.07 nm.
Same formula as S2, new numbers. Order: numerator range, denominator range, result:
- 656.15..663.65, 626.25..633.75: 1.11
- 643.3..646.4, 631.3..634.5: 1.02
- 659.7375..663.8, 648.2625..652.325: 1.03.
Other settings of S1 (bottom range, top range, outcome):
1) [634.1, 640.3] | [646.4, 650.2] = 1.01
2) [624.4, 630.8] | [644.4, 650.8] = 1.03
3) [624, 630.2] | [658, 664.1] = 1.09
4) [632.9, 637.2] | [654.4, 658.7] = 1.17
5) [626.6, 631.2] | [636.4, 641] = 1.03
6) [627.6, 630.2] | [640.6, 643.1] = 1.03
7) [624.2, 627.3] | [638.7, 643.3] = 1.06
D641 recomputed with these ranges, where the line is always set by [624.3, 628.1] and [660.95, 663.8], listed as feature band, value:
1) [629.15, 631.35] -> -0.01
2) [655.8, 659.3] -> -0.17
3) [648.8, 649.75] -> 0.05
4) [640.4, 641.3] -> -0.03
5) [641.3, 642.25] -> -0.03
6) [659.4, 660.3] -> -0.01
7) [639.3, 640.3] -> -0.05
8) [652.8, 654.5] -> -0.02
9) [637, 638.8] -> -0.03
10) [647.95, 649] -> -0.01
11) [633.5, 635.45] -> -0.04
